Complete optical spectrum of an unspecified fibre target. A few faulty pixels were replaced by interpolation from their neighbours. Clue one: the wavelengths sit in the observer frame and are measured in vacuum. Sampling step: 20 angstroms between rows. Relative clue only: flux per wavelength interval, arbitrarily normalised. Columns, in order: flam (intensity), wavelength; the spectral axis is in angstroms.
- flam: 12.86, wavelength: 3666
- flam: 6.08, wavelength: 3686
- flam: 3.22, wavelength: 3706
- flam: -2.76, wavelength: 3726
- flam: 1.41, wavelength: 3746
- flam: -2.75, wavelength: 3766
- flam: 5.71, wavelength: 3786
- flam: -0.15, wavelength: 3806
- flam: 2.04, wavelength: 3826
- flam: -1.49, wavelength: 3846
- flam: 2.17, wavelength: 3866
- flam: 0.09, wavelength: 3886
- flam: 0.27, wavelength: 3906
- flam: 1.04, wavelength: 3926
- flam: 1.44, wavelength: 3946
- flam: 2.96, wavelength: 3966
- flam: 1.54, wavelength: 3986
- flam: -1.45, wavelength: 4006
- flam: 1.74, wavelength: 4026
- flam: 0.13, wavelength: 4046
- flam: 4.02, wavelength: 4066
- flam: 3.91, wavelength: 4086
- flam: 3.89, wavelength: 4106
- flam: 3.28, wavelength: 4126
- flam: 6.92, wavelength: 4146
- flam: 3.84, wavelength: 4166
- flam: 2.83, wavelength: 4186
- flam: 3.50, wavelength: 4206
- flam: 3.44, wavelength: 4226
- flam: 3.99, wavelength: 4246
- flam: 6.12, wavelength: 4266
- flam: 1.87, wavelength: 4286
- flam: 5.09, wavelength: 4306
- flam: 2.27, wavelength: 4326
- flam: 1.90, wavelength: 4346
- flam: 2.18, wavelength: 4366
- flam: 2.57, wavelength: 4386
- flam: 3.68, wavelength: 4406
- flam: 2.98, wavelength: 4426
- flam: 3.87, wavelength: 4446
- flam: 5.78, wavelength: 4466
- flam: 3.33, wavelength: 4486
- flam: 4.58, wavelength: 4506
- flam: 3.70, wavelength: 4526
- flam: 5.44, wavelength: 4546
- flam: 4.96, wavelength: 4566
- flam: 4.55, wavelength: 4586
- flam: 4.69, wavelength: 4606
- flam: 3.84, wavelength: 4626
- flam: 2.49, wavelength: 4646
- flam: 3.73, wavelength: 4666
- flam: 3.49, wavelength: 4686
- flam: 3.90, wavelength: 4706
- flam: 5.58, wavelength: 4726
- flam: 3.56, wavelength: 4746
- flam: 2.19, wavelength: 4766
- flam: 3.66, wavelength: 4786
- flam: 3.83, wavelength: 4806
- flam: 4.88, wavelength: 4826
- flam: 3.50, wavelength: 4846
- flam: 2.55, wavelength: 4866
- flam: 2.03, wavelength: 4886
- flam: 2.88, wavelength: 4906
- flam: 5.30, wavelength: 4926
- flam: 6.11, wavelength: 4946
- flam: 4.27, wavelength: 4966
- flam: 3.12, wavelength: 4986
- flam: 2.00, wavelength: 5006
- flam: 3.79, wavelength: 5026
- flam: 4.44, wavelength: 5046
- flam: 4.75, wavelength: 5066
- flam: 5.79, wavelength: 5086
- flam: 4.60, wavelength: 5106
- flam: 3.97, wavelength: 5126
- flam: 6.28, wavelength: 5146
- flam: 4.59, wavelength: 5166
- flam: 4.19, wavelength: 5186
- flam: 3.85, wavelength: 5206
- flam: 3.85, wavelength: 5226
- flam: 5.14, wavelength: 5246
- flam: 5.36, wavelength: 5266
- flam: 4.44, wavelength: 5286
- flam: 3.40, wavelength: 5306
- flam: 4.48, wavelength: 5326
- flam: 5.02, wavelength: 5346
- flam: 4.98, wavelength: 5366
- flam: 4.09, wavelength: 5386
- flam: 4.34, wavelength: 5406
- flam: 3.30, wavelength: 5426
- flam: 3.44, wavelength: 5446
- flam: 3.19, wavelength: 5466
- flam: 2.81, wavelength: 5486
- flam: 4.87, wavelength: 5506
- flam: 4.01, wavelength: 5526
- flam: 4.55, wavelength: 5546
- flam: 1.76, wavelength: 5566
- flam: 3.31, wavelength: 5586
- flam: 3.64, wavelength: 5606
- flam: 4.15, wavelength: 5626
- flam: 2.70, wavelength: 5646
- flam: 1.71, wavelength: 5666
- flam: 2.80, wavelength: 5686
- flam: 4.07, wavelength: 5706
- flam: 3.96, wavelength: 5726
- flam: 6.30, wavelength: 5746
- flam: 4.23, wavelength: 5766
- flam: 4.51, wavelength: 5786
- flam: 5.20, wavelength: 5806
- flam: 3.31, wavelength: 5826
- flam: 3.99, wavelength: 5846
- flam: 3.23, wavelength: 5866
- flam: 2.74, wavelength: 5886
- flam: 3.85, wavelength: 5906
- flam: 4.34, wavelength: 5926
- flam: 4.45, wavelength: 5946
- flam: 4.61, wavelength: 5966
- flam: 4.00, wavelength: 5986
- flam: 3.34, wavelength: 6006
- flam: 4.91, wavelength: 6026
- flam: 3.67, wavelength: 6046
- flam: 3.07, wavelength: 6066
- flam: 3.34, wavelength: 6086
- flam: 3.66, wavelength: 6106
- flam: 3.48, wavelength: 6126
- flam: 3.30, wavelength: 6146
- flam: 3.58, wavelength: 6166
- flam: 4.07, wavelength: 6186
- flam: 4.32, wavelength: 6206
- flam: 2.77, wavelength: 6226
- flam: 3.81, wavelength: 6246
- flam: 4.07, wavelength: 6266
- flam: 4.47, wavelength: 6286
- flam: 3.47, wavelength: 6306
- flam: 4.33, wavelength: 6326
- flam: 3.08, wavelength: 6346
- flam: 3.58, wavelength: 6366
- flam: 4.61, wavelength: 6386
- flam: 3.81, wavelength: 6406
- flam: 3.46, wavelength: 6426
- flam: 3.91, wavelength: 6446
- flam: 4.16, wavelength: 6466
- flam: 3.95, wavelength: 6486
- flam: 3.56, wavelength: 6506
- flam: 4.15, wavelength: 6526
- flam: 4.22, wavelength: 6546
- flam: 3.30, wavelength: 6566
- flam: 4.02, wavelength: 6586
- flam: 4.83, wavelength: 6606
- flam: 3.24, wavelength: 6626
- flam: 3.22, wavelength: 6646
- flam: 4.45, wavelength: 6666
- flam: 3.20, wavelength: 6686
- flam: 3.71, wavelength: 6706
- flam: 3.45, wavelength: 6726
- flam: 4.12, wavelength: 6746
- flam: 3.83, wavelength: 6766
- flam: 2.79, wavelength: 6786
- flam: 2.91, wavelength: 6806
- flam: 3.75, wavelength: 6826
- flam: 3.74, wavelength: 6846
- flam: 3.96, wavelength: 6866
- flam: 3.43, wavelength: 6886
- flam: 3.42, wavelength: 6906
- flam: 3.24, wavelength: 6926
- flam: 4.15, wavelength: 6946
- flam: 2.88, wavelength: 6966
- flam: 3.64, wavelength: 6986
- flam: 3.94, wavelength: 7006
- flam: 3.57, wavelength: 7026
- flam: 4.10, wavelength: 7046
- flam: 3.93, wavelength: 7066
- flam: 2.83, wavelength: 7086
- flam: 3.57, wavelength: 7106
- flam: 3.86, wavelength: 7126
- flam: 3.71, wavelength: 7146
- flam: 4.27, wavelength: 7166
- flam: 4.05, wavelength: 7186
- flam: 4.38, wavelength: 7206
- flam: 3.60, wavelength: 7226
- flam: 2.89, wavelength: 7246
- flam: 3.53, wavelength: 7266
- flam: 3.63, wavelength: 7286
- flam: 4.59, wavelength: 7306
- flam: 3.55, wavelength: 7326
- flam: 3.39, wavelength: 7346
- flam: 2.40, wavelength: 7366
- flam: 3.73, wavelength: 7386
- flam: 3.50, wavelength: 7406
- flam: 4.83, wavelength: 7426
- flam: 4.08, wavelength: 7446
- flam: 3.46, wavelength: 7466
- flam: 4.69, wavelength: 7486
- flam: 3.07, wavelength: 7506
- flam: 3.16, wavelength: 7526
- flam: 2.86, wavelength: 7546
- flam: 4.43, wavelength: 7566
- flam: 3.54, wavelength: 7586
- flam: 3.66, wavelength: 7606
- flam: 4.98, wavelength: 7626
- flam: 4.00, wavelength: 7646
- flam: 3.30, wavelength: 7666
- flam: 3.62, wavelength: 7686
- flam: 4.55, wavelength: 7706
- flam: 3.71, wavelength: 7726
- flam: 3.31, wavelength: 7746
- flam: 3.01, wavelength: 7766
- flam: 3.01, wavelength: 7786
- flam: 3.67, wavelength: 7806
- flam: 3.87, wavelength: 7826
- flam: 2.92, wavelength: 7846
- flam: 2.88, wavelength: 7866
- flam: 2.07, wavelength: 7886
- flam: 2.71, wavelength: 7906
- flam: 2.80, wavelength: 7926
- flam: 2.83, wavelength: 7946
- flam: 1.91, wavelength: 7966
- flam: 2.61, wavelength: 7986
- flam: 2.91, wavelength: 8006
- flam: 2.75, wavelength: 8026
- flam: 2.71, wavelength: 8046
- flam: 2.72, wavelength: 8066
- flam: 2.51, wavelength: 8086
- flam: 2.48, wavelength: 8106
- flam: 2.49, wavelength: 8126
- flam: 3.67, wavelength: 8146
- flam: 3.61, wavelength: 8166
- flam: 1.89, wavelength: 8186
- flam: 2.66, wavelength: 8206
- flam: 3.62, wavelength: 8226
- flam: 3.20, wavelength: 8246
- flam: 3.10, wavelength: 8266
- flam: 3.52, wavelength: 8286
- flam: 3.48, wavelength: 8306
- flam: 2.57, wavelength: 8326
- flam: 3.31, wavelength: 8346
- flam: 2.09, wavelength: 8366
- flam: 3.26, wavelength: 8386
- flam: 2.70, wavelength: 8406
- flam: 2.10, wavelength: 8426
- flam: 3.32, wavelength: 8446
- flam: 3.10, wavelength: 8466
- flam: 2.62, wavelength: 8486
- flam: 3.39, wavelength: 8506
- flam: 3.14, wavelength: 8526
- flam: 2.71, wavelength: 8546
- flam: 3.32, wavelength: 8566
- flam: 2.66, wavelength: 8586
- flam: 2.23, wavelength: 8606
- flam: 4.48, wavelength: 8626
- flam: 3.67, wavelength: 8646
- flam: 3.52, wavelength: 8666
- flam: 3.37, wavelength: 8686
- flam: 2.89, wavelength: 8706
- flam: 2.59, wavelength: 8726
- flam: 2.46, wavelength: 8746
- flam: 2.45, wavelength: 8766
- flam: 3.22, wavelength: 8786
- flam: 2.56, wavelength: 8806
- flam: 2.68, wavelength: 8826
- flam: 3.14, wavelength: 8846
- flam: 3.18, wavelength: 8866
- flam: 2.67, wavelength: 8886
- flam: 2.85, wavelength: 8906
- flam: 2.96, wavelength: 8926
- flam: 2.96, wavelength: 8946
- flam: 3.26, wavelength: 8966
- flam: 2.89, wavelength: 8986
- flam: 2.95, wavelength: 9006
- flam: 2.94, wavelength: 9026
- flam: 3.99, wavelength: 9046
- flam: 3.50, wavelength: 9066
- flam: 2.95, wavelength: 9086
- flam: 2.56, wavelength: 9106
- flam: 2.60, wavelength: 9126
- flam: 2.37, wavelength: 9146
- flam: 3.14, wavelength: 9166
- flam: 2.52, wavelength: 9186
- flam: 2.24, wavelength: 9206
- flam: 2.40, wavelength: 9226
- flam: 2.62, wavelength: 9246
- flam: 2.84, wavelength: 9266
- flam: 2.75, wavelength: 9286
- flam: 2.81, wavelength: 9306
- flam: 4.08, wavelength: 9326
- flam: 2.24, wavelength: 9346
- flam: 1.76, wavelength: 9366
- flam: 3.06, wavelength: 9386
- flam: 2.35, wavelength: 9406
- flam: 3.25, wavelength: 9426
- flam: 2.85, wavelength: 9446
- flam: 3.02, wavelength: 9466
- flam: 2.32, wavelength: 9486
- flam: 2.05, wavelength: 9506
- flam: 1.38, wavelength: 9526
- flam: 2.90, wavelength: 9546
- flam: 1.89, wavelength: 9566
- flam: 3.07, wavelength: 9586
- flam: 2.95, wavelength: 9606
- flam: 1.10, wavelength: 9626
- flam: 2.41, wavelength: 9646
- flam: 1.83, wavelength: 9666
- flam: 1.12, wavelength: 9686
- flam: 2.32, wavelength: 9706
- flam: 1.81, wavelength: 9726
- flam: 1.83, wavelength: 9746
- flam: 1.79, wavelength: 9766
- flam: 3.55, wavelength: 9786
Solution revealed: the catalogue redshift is 0.11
